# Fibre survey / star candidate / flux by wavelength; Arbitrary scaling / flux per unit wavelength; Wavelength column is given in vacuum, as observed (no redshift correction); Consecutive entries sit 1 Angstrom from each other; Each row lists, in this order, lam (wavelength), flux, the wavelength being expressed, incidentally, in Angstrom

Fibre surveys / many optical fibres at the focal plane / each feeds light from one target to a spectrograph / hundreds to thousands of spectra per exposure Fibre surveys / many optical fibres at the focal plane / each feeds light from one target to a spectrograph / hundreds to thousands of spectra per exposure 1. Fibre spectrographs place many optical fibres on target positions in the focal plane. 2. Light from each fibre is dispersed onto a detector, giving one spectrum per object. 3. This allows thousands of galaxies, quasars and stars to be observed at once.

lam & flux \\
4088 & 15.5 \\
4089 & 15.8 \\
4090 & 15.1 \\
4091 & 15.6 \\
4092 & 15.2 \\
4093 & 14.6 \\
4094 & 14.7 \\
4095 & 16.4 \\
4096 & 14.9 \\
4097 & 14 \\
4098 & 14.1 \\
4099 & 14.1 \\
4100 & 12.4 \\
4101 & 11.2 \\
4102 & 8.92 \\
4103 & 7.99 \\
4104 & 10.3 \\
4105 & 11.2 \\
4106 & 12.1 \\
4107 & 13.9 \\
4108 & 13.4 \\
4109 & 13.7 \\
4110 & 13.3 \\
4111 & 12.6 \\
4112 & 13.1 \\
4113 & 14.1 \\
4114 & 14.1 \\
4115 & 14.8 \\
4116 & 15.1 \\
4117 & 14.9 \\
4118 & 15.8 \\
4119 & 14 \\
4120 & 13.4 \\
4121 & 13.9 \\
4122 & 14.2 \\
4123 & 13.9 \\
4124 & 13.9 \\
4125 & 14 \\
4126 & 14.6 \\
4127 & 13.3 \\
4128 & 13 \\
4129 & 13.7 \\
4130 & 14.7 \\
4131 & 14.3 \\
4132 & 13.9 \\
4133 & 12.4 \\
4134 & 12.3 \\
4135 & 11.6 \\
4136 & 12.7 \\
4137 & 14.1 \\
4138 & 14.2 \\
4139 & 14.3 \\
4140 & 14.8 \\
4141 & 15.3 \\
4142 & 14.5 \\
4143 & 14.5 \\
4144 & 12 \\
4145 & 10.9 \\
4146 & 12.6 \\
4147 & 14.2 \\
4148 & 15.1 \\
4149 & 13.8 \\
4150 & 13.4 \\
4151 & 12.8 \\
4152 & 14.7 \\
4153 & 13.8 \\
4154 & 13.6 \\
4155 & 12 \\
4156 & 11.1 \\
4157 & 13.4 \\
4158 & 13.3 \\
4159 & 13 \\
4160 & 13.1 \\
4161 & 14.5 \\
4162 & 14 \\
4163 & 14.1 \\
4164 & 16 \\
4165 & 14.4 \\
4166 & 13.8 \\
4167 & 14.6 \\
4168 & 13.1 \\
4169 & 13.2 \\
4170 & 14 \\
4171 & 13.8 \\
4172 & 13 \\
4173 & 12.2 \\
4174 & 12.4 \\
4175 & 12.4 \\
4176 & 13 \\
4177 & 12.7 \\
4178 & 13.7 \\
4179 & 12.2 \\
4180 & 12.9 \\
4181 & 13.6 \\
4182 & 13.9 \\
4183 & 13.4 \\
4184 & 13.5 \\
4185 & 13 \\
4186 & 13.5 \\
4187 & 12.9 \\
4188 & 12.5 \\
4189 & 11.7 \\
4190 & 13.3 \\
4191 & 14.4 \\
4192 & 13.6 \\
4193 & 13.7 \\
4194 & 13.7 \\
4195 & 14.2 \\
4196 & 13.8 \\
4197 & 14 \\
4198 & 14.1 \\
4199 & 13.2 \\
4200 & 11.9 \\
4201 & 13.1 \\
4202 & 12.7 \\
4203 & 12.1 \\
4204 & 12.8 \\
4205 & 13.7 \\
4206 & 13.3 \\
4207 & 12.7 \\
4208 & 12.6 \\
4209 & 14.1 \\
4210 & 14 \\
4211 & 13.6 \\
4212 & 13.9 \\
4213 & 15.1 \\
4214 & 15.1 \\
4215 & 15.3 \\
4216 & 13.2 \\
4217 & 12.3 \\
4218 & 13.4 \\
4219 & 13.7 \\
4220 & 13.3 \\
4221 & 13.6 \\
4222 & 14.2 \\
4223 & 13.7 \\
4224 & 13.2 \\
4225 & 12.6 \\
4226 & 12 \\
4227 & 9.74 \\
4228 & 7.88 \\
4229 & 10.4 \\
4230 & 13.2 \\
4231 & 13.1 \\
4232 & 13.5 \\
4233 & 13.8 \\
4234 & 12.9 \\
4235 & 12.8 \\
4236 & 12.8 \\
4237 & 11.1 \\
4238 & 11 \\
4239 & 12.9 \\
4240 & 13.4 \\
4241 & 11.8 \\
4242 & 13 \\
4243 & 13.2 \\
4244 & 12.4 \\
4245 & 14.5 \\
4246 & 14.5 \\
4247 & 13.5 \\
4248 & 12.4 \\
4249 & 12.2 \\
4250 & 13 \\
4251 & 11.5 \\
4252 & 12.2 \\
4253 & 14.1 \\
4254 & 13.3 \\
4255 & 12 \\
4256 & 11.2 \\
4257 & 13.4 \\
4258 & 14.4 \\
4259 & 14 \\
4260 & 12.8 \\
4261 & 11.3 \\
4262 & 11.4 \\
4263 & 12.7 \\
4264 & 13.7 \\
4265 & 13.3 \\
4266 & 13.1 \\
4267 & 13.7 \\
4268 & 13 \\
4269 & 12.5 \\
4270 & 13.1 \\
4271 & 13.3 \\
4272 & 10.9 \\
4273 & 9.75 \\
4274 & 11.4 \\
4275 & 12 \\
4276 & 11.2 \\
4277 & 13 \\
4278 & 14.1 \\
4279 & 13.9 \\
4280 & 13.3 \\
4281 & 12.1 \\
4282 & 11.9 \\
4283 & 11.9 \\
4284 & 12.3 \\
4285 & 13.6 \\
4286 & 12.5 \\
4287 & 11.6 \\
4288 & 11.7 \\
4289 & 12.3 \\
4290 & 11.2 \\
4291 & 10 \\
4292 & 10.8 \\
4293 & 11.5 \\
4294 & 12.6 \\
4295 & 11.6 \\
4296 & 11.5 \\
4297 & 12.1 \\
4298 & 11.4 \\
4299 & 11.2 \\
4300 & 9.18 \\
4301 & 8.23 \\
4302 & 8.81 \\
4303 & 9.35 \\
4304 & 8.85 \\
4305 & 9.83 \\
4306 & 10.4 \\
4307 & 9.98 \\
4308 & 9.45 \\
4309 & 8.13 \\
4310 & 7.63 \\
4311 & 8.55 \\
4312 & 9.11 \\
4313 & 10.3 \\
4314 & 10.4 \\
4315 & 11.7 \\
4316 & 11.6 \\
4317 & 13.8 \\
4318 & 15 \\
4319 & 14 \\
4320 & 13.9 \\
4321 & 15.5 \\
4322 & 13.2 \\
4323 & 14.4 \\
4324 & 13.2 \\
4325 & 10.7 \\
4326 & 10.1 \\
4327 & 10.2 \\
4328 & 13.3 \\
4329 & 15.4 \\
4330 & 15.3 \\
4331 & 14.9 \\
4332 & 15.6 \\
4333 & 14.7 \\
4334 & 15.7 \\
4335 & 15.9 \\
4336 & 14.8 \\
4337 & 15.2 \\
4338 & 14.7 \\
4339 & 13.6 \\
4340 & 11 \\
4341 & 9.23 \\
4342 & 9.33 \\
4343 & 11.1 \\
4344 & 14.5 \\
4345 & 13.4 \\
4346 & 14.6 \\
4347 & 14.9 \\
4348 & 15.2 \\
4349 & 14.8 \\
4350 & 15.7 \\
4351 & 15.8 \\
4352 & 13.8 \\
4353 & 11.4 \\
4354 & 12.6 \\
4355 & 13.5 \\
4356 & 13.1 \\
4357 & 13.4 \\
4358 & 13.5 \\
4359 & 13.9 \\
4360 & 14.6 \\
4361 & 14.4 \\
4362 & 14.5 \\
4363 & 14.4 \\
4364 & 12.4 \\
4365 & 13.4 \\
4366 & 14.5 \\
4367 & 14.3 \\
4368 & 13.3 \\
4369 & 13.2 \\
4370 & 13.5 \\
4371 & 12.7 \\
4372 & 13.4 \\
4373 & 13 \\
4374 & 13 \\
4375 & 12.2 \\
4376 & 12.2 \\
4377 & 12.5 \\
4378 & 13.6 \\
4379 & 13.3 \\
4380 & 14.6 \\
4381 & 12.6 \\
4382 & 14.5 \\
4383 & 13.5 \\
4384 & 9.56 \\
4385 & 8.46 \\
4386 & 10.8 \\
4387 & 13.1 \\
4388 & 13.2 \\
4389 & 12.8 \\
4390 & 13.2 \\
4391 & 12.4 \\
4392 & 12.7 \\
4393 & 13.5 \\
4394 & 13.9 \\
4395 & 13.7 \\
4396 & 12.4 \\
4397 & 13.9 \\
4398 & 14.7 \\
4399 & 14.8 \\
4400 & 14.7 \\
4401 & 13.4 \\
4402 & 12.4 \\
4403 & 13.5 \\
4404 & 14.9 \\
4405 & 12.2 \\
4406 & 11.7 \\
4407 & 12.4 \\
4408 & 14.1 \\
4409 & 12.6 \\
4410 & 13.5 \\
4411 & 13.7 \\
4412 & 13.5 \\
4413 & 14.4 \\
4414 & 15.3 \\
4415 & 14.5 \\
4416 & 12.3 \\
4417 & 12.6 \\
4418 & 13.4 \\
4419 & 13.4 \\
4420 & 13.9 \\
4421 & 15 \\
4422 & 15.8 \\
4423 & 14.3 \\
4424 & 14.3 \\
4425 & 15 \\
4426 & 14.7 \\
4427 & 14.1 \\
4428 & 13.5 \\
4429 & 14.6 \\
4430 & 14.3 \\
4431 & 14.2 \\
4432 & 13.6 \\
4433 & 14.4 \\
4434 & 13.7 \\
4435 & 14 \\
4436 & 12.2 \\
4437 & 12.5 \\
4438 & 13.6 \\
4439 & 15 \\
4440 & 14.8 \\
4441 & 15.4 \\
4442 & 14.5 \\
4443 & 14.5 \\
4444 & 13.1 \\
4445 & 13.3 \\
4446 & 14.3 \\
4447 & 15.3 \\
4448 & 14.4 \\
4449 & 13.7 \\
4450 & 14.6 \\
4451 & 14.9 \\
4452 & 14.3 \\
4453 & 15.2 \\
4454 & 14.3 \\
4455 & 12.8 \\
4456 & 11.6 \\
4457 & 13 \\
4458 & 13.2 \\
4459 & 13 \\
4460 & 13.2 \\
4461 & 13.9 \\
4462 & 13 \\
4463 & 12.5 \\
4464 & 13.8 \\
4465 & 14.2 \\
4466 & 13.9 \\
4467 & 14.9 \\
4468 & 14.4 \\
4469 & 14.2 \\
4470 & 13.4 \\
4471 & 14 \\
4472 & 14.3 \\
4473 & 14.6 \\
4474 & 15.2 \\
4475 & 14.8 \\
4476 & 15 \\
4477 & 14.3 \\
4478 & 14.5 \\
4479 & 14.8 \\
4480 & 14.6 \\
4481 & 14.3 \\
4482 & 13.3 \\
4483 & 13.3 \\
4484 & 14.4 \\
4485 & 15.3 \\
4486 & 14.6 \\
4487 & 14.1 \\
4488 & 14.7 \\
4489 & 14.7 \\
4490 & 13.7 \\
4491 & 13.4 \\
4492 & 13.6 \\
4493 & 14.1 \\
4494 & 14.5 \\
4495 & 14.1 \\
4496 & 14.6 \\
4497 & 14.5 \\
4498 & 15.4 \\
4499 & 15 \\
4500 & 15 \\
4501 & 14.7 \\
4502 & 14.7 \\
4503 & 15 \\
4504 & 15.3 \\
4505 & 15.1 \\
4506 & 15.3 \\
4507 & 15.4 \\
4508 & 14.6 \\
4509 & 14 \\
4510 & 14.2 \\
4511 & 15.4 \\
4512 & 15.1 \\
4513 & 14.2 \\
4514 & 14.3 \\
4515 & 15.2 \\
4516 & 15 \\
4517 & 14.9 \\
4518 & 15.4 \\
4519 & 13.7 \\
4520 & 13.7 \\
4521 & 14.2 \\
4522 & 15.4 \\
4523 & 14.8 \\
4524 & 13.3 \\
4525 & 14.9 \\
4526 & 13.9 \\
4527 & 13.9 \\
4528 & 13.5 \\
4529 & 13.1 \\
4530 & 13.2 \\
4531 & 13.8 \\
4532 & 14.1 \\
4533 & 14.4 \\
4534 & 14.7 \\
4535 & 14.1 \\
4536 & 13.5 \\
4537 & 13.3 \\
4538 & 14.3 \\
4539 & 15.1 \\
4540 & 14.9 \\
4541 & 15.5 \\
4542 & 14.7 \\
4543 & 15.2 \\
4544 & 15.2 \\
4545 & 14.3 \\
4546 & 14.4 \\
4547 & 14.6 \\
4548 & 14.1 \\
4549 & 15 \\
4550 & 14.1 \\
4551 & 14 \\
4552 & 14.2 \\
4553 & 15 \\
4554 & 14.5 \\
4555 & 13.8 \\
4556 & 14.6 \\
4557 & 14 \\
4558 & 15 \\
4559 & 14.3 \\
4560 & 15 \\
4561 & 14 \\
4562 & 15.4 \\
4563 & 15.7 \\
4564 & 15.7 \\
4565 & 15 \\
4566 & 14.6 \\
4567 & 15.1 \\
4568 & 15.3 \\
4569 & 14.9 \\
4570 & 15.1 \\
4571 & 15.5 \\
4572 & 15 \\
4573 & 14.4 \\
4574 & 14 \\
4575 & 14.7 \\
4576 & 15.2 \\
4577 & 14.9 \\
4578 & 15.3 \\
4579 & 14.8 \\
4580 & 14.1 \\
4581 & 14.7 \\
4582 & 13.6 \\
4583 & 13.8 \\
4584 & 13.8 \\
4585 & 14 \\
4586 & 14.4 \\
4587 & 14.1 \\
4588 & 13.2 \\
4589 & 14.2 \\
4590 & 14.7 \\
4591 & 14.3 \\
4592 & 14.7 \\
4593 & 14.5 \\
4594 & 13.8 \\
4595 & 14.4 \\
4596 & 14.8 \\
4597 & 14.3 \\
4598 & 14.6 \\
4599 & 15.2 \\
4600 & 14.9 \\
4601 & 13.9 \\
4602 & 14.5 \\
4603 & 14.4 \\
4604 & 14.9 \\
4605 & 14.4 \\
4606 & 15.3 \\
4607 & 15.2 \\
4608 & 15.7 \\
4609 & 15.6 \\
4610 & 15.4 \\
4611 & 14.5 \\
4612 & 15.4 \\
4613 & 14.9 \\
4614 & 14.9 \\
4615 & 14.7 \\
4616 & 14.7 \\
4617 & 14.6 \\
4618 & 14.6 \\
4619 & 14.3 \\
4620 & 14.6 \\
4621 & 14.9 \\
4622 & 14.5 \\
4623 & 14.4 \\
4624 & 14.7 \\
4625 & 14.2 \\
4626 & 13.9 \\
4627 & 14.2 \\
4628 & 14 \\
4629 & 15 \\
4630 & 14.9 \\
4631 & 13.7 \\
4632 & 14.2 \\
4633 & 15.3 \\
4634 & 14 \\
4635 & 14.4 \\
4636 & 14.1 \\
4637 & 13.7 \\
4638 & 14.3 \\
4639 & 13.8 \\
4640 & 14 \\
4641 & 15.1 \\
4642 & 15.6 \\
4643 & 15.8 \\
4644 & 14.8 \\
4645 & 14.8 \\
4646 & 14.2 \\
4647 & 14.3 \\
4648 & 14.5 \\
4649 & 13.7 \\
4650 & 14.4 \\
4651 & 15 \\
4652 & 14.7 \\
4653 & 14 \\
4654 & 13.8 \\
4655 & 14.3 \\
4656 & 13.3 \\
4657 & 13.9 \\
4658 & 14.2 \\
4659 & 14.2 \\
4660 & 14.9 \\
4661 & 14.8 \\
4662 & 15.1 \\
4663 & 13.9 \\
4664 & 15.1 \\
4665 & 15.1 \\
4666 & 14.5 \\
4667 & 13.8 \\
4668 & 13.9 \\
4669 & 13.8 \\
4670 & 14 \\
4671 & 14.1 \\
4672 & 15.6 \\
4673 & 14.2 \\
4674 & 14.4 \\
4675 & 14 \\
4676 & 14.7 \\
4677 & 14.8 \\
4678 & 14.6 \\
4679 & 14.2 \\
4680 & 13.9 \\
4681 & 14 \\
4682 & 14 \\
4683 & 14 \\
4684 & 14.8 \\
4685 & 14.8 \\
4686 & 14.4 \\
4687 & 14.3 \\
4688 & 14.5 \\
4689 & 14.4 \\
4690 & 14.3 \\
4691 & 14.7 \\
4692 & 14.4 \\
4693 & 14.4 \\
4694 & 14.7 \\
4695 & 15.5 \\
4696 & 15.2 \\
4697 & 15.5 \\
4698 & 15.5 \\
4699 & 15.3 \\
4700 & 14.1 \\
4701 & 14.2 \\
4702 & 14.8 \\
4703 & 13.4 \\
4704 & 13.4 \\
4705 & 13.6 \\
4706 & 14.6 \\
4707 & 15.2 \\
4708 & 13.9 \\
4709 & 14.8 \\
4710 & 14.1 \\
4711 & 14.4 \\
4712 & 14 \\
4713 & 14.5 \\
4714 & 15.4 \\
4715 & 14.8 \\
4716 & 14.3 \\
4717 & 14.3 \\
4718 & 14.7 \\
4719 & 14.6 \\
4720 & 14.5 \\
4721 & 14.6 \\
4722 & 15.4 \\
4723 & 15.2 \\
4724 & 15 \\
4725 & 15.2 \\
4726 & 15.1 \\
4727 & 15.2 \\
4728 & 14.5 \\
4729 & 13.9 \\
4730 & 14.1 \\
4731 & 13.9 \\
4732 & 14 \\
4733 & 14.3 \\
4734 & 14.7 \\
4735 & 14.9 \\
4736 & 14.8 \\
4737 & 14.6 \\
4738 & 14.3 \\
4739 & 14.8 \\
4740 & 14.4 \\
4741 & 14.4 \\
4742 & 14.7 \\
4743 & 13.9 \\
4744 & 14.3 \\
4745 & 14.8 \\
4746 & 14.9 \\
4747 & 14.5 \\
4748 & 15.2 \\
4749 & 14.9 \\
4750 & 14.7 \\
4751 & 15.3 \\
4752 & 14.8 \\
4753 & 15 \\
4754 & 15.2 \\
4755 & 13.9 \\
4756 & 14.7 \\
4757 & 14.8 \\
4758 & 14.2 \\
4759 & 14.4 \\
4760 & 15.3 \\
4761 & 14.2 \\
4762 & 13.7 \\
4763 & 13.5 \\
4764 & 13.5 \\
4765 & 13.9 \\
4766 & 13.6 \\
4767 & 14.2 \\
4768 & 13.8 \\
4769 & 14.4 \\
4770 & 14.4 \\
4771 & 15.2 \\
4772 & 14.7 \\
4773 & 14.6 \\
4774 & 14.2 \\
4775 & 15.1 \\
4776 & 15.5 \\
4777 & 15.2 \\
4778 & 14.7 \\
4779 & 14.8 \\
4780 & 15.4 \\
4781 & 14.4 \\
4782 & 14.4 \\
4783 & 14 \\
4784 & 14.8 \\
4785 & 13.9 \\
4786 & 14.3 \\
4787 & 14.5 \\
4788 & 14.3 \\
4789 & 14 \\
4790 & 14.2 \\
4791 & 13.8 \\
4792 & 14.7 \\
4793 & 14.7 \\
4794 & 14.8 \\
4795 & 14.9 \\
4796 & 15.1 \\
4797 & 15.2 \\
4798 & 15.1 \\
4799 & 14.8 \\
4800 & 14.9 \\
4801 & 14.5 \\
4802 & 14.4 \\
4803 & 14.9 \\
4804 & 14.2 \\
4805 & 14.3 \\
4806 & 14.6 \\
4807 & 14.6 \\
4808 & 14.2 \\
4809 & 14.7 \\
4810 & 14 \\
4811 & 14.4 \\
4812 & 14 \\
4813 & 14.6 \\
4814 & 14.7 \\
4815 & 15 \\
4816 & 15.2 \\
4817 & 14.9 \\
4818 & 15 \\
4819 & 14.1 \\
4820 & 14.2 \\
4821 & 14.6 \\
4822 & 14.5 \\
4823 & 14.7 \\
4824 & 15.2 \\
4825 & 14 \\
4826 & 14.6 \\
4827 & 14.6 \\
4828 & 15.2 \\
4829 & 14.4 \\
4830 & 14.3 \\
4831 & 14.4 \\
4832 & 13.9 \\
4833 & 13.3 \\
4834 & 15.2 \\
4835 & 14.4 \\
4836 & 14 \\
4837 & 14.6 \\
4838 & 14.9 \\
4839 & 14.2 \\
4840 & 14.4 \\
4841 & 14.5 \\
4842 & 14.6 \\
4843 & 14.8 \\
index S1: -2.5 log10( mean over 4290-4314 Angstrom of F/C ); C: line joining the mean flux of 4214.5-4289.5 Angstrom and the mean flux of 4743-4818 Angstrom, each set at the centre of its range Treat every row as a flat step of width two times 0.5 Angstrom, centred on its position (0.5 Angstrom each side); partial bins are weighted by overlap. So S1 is 0.26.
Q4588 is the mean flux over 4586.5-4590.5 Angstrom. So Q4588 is 14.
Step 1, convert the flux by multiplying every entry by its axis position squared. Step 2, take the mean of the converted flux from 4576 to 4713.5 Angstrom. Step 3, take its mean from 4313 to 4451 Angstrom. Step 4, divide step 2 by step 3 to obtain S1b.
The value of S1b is 1.20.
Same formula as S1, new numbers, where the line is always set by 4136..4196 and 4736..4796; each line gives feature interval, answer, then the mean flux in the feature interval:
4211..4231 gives 0.050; 13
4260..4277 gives 0.113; 12.3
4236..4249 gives 0.068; 12.8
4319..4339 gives -0.021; 14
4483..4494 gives -0.015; 14.2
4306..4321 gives 0.231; 11.1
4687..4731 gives -0.013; 14.6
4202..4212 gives 0.027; 13.2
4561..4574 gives -0.065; 15.1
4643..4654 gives -0.012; 14.5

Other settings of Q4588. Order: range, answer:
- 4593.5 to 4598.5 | 14.4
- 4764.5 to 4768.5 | 13.9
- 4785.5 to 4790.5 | 14.3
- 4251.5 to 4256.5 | 12.6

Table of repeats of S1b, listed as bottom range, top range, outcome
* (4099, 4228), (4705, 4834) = 1.43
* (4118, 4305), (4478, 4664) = 1.33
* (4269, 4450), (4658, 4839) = 1.33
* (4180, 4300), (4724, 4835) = 1.45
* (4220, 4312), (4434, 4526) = 1.32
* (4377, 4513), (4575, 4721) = 1.14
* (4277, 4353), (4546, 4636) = 1.34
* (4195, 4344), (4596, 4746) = 1.40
